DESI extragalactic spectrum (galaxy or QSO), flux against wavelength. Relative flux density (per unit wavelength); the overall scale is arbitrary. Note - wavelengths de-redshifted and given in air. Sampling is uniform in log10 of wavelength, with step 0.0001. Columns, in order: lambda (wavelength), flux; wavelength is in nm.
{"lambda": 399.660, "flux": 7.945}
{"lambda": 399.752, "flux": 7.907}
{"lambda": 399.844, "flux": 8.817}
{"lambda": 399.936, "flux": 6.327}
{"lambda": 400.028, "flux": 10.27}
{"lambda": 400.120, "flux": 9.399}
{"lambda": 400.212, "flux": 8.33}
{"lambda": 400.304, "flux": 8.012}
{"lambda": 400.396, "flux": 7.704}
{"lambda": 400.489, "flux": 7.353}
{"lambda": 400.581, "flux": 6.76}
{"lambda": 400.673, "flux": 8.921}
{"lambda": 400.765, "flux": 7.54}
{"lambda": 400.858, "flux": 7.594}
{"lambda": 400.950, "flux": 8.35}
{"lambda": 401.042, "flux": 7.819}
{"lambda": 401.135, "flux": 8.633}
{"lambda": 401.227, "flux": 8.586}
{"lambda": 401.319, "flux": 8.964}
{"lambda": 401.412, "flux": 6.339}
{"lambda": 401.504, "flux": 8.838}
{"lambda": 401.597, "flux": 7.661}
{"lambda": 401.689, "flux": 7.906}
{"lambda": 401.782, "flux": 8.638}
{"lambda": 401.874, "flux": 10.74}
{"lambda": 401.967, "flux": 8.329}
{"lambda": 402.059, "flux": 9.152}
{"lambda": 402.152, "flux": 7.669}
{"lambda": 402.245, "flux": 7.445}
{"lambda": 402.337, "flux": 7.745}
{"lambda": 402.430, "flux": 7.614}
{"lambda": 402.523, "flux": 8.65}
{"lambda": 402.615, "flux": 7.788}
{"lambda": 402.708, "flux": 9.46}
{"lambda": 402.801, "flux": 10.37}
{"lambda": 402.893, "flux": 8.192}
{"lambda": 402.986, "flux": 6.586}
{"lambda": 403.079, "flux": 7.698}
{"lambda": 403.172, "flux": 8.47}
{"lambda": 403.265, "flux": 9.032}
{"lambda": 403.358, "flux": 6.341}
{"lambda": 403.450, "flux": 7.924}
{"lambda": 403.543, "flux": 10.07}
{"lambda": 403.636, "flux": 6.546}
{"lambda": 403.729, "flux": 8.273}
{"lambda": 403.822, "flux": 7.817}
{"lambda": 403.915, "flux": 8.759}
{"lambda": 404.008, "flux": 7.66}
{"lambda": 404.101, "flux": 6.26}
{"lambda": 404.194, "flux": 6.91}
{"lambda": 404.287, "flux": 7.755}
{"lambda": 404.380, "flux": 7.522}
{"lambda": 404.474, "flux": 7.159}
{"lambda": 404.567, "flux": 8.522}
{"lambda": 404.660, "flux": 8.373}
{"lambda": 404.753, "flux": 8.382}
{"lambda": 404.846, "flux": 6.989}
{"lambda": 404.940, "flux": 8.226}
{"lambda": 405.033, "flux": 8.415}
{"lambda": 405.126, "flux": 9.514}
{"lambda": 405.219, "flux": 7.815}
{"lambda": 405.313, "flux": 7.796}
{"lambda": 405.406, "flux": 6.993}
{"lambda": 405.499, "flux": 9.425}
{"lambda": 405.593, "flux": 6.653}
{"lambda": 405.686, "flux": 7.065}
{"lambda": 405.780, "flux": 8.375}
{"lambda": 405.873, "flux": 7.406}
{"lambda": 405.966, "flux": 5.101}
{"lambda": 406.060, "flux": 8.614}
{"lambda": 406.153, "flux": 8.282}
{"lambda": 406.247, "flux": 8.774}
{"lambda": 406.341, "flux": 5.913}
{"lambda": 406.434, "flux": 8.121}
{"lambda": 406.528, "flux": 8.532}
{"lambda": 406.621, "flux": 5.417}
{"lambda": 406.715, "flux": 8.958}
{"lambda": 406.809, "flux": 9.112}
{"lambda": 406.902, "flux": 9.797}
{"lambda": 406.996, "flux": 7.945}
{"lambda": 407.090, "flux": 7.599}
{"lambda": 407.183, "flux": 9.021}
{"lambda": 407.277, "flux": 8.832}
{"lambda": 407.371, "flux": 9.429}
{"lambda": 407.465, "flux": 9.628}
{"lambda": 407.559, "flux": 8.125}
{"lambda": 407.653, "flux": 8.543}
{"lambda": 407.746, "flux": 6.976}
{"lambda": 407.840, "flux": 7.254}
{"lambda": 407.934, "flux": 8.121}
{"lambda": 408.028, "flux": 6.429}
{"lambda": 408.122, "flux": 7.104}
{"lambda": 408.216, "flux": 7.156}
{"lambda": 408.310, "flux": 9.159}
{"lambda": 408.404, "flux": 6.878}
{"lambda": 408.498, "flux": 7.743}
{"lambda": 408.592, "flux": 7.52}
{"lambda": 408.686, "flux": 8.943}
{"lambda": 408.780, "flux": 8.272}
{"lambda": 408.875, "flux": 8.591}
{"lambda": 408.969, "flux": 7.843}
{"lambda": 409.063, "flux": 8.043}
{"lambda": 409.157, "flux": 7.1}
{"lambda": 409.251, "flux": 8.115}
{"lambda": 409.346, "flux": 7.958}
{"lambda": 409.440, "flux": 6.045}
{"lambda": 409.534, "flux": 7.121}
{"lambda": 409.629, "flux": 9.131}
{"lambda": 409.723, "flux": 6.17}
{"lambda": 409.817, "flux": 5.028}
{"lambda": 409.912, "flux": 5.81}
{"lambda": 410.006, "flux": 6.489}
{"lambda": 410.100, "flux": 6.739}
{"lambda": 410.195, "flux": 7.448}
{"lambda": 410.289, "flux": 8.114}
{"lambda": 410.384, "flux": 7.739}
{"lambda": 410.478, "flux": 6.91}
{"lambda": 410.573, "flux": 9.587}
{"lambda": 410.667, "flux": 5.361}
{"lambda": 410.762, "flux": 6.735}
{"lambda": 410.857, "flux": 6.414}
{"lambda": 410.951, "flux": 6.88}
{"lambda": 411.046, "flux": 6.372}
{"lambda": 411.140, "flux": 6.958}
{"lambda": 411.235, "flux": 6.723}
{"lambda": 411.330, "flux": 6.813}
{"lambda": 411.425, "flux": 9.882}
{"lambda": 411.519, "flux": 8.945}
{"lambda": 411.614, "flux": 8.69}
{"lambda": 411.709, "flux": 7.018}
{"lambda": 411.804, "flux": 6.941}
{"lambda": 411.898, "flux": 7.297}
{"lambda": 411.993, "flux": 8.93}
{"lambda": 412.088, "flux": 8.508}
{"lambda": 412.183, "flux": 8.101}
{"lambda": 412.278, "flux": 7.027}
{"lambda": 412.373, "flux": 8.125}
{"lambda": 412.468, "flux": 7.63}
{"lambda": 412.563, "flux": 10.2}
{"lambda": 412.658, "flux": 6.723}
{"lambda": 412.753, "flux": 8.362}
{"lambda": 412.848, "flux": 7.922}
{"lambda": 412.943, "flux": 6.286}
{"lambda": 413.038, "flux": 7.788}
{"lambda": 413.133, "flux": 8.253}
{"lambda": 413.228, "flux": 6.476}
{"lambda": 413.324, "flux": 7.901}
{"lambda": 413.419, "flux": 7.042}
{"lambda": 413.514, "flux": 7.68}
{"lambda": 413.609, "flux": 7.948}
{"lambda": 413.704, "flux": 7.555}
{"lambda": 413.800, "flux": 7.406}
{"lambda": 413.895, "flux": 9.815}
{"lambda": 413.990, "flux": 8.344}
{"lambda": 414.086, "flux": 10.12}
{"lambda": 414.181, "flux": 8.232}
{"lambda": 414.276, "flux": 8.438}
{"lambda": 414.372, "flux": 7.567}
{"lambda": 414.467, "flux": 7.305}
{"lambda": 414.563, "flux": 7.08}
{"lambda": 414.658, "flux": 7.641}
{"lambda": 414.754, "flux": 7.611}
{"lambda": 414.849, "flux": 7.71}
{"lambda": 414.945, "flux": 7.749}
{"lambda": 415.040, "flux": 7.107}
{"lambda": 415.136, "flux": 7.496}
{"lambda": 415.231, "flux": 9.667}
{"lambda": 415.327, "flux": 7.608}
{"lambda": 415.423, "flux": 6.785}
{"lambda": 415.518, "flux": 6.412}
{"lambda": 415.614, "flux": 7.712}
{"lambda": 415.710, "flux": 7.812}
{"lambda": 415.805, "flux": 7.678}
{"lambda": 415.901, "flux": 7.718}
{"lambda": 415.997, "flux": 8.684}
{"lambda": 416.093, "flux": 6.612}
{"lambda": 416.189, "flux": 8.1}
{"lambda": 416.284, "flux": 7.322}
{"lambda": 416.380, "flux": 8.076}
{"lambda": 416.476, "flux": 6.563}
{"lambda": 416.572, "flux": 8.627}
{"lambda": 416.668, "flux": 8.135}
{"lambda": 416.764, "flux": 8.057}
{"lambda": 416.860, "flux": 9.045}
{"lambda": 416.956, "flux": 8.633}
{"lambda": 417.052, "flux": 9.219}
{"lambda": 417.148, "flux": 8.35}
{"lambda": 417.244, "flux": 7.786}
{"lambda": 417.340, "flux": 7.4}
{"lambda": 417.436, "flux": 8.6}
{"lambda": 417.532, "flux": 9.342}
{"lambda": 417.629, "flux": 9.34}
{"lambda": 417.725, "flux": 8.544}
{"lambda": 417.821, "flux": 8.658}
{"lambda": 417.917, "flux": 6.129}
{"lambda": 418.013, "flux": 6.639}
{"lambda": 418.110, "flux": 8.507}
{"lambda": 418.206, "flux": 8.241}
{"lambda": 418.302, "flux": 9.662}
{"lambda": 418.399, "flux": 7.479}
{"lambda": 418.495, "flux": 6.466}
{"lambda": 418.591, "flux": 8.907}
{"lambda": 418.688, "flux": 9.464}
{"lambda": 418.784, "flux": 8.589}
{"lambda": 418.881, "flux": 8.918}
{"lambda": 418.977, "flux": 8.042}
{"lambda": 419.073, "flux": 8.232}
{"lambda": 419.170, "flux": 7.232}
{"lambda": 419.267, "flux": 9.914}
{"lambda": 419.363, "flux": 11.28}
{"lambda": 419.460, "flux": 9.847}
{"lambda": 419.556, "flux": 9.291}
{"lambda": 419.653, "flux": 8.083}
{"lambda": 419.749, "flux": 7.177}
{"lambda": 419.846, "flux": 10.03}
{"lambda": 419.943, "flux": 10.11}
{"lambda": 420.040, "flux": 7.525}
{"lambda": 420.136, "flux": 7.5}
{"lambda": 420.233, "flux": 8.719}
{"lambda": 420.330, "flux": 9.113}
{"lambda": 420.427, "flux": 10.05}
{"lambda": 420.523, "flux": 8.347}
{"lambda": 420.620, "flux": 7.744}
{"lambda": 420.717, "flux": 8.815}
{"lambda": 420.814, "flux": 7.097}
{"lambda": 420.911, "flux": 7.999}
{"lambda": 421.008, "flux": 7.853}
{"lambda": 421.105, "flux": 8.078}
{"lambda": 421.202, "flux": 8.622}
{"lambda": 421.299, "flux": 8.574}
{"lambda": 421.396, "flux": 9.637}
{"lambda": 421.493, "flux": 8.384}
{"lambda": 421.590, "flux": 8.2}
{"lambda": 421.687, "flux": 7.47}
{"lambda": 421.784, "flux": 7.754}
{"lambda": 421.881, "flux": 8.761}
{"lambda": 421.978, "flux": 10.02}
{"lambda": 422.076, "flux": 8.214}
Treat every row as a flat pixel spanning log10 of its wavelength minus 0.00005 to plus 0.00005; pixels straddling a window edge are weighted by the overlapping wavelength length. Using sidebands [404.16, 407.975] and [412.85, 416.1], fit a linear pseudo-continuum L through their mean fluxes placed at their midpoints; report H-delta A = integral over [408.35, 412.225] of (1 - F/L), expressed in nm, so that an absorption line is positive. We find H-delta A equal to 0.202 nm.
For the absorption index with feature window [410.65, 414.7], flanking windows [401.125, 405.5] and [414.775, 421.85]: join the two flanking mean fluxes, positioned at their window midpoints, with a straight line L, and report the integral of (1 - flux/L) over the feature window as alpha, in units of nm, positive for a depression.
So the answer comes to 0.23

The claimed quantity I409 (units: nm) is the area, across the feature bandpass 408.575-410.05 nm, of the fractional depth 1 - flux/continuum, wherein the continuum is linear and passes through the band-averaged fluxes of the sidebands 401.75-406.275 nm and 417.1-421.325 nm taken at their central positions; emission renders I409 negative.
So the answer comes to 0.14 nm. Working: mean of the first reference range 8.02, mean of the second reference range 8.46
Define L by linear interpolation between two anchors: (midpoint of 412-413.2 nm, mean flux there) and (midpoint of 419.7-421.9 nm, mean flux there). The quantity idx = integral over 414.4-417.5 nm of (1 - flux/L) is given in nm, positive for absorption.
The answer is 0.113 nm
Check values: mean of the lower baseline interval 7.92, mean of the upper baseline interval 8.41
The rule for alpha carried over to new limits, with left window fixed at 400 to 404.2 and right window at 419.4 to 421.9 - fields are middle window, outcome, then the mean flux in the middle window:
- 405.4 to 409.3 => 0.15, 7.94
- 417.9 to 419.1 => 0.04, 8.15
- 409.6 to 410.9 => 0.21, 6.95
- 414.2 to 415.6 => 0.13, 7.6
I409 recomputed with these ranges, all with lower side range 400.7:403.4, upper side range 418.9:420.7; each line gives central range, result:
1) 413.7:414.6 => 0.040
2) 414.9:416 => 0.126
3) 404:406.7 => 0.213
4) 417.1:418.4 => 0.076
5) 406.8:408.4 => 0.039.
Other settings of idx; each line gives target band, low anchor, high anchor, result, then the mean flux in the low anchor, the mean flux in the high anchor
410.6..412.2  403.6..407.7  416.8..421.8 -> 0.141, 7.97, 8.48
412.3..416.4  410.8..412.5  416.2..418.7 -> 0.041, 7.62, 8.18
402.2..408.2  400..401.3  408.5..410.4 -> -0.121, 8.22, 7.41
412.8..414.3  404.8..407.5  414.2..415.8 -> -0.049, 8.05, 7.62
